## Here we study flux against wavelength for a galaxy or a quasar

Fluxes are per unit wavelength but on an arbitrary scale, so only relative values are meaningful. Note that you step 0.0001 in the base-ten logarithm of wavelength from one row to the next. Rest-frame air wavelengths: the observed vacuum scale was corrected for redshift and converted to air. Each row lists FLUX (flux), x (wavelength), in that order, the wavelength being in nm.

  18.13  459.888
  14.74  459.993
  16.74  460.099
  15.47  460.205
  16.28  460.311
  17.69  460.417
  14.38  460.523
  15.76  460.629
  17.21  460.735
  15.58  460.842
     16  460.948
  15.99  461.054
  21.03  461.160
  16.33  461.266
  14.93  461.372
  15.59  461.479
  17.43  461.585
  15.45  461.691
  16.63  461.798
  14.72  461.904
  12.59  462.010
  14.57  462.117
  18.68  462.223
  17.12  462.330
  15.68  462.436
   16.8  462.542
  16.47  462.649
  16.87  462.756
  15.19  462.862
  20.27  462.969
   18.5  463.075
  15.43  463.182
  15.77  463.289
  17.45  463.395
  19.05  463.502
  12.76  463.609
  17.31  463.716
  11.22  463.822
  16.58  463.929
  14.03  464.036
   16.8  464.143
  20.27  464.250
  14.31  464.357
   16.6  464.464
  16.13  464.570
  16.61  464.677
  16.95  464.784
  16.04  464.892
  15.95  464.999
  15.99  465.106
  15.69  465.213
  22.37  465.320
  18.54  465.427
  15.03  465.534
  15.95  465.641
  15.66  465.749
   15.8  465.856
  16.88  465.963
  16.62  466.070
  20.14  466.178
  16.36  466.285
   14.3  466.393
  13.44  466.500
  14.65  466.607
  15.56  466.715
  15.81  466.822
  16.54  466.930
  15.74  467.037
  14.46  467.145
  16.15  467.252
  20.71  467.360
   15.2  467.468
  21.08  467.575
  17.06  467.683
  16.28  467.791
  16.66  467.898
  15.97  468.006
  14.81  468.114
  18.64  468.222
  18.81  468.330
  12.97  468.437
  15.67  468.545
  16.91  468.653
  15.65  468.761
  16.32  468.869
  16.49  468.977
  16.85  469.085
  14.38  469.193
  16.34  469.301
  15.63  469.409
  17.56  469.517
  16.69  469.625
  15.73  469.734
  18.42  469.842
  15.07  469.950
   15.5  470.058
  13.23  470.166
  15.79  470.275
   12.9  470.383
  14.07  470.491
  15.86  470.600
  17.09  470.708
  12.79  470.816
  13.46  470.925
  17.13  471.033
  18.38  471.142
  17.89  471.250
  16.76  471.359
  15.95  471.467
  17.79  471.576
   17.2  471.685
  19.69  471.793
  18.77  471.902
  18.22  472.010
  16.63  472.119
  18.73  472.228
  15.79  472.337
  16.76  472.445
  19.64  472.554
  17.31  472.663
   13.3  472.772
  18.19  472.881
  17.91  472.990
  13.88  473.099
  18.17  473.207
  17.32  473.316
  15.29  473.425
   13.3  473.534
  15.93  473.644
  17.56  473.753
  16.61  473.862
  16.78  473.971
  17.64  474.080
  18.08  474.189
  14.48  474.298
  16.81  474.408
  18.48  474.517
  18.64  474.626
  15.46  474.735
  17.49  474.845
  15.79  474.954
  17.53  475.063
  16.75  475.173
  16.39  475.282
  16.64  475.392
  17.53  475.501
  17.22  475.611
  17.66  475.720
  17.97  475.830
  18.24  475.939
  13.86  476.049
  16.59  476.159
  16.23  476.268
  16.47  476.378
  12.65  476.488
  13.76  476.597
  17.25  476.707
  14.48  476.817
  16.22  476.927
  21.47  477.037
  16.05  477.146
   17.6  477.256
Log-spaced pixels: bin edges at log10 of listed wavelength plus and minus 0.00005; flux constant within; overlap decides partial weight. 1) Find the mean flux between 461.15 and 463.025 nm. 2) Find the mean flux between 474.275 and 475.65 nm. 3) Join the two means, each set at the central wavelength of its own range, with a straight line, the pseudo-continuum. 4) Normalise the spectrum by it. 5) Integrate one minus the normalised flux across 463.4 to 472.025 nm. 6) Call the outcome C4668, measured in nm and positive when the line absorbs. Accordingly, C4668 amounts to 0.14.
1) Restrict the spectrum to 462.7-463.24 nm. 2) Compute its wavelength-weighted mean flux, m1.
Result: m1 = 17.2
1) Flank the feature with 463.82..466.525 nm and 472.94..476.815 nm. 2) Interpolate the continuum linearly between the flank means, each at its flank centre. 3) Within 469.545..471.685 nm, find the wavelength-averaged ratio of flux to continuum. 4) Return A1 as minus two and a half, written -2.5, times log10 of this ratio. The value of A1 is 0.041 mag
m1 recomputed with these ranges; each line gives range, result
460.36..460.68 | 16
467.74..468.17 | 15.9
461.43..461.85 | 16.3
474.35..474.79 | 17.3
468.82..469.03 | 16.4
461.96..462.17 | 13.6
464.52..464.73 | 16.4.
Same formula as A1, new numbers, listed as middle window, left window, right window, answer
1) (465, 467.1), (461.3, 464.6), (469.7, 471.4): -0.03 mag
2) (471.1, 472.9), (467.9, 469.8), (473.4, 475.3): -0.06 mag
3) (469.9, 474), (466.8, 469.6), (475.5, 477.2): 0.01 mag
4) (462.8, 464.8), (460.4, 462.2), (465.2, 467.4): -0.01 mag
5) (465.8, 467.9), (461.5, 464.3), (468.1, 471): -0.04 mag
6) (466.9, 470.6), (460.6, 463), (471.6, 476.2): 0.03 mag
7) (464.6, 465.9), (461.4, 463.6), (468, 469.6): -0.02 mag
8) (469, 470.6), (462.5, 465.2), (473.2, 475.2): 0.06 mag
